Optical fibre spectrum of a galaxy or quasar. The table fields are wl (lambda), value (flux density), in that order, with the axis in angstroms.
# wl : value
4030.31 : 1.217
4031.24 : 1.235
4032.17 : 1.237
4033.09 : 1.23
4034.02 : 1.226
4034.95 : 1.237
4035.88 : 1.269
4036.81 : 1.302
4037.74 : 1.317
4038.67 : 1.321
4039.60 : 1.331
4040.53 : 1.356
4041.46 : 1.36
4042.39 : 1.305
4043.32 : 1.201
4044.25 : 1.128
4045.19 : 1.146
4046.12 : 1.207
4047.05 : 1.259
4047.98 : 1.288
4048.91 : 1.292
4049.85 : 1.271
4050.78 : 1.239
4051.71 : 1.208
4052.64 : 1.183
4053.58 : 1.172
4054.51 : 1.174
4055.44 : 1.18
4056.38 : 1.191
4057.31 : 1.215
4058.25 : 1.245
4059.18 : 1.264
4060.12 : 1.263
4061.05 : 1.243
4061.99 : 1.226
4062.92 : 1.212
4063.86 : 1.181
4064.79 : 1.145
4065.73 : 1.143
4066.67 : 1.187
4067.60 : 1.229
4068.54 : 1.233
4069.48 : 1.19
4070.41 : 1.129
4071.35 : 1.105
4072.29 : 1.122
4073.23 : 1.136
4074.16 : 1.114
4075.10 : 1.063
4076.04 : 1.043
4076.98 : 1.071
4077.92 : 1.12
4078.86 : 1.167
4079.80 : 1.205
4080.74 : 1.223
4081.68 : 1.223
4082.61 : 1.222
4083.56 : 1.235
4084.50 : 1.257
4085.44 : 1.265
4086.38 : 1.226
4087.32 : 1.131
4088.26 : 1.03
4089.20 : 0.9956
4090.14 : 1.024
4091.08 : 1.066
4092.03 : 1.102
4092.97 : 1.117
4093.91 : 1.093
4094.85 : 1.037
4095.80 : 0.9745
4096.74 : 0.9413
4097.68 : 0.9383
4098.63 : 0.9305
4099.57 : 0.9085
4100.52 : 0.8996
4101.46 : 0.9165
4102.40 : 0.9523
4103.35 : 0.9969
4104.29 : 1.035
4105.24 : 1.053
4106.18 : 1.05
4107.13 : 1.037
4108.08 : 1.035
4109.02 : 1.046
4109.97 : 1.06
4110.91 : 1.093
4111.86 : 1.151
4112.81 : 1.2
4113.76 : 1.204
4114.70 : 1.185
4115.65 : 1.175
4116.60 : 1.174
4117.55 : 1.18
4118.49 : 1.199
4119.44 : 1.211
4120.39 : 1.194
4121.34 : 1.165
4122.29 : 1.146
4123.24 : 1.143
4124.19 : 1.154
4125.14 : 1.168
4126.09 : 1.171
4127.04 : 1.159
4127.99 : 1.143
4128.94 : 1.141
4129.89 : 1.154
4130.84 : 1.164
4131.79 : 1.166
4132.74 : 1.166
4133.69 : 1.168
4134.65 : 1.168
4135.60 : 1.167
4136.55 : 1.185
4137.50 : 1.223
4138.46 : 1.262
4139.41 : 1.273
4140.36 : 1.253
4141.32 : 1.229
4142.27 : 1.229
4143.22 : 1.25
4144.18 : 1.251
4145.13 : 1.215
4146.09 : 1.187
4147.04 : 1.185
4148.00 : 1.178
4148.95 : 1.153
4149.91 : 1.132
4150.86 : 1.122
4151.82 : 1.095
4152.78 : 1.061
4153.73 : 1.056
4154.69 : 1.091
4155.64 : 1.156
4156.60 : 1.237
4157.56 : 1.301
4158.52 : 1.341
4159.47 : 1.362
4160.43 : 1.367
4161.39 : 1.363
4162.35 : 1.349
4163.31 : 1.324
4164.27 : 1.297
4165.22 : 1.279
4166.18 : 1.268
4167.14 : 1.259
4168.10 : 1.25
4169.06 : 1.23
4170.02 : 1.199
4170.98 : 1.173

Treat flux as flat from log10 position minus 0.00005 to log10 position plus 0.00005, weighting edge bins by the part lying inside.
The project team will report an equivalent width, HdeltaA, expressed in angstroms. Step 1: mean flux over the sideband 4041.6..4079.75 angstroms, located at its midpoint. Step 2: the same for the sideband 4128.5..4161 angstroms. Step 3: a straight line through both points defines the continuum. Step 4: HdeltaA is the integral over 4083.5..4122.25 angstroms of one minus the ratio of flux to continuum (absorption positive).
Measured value 3.5 angstroms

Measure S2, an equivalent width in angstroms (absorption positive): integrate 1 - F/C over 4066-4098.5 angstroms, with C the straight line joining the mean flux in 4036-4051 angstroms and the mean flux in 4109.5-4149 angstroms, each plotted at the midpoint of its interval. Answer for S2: 2.88 angstroms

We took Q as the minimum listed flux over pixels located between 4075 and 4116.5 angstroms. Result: 0.8996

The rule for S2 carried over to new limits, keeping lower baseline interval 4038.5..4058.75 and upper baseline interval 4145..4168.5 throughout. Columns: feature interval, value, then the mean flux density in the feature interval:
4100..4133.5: 3.1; 1.12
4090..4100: 1.8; 1.01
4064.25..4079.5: 1.2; 1.14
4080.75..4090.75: 0.6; 1.16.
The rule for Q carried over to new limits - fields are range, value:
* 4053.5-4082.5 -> 1.043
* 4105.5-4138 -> 1.035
